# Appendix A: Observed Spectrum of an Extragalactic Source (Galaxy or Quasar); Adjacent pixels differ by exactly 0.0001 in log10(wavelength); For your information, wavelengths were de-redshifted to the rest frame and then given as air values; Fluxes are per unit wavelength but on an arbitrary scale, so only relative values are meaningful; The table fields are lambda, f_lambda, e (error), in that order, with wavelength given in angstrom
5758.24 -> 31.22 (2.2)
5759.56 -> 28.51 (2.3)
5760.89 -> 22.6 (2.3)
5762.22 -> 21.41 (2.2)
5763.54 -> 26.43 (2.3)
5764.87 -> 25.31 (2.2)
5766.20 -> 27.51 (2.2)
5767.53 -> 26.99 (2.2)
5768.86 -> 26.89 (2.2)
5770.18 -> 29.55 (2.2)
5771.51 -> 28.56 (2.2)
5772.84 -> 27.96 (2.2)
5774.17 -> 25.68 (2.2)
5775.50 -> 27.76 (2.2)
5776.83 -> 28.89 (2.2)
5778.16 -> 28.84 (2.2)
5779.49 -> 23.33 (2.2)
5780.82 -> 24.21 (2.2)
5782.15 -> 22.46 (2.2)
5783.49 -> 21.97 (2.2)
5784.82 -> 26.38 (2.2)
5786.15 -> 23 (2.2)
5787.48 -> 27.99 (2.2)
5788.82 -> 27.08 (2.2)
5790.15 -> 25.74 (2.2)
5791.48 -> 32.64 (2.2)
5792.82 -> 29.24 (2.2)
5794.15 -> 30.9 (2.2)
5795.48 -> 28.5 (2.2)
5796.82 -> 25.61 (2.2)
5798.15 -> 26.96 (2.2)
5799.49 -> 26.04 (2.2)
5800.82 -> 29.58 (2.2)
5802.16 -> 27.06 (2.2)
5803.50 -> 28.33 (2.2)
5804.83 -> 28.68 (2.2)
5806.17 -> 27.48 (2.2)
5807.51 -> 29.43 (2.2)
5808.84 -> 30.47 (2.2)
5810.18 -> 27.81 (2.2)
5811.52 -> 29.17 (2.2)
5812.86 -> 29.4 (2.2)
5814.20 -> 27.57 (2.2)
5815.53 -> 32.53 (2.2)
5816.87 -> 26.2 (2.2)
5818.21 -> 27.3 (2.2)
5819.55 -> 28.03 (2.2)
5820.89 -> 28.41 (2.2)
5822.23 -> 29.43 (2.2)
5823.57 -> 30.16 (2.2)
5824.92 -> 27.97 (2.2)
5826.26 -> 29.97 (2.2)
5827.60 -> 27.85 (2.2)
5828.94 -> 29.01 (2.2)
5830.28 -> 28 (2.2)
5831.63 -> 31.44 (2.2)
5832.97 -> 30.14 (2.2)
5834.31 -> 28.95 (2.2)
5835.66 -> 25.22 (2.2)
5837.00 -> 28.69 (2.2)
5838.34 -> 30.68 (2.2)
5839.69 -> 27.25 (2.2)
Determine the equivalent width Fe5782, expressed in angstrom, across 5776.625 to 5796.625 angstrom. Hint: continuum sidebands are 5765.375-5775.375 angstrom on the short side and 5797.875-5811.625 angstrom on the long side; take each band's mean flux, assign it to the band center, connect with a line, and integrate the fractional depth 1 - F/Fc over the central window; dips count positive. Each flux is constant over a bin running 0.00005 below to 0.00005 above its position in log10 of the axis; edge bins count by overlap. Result 0.9 angstrom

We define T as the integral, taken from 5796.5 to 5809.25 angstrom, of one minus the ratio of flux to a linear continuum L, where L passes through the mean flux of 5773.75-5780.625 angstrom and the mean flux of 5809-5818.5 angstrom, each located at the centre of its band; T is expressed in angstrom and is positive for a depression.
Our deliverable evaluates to 0.1 angstrom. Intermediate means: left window 26.8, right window 28.7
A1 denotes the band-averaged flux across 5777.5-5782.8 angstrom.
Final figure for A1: 24.7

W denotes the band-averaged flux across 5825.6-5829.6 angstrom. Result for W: 29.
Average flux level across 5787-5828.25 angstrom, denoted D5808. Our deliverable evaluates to 28.5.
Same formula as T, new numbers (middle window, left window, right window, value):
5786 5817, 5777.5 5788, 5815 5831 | -2.1 angstrom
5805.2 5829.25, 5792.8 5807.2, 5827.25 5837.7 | -0.3 angstrom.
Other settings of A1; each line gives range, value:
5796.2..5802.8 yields 27.1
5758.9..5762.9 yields 24.2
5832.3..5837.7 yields 28.3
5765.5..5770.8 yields 27.7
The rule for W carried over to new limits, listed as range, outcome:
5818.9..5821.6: 28.2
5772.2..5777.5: 27.6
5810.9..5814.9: 28.8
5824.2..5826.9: 28.9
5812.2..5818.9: 28.6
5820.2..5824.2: 29.3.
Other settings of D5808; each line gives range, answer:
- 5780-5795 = 26.5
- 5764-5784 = 26.4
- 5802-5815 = 28.7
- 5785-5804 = 27.7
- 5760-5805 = 26.8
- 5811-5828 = 28.8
